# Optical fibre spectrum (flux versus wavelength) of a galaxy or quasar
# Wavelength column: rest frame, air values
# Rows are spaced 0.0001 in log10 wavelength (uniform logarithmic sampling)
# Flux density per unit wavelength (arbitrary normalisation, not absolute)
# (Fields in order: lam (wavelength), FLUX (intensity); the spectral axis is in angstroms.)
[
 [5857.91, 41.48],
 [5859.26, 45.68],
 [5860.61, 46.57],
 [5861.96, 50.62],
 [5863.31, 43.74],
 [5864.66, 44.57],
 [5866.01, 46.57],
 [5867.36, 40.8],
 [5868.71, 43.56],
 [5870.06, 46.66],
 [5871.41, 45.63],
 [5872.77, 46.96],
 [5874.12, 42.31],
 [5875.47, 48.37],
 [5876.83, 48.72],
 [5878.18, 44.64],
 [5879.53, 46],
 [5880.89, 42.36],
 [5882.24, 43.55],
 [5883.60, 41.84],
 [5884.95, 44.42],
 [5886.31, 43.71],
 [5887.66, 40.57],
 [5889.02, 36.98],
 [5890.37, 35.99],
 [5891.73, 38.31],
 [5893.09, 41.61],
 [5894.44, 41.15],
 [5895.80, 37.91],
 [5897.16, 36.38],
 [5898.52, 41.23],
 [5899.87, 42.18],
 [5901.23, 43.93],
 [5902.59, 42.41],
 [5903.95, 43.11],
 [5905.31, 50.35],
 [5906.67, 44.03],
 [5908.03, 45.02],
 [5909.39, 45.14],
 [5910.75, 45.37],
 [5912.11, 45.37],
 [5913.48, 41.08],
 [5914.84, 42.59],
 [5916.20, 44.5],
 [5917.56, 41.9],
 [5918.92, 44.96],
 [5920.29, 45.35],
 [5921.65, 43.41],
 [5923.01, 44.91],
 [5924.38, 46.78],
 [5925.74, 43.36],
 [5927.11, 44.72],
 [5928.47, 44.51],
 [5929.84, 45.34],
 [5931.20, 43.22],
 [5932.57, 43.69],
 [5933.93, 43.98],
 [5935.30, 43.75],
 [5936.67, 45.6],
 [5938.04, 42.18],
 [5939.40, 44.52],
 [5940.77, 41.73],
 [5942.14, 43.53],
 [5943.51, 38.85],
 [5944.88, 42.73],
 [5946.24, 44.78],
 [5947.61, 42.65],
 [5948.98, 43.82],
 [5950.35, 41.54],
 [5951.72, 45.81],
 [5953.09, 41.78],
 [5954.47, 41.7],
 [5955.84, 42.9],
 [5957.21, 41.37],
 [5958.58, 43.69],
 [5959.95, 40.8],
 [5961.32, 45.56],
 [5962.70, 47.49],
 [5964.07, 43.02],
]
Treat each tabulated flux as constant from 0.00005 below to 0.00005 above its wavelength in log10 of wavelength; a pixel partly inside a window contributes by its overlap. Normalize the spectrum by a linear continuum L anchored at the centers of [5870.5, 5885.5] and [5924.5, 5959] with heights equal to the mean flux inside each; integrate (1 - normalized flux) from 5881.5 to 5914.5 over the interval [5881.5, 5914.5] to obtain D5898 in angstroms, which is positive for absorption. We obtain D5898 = 1.71 angstroms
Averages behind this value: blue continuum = 45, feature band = 42.2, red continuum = 43.3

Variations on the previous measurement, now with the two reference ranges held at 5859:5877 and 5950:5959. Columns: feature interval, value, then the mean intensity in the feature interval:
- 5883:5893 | 1.04 angstroms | 40.3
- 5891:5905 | 1.12 angstroms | 41.1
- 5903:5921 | -0.14 angstroms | 44.5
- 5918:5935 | -0.32 angstroms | 44.5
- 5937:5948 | 0.10 angstroms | 42.7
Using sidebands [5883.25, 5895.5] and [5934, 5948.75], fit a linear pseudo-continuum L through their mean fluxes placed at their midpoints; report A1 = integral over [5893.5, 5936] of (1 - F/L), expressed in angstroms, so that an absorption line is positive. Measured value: -1.9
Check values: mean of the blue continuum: 40.4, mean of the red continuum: 43.1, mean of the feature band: 43.6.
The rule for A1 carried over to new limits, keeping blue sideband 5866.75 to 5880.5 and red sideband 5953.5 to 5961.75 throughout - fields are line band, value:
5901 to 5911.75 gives -0.18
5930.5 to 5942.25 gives -0.09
